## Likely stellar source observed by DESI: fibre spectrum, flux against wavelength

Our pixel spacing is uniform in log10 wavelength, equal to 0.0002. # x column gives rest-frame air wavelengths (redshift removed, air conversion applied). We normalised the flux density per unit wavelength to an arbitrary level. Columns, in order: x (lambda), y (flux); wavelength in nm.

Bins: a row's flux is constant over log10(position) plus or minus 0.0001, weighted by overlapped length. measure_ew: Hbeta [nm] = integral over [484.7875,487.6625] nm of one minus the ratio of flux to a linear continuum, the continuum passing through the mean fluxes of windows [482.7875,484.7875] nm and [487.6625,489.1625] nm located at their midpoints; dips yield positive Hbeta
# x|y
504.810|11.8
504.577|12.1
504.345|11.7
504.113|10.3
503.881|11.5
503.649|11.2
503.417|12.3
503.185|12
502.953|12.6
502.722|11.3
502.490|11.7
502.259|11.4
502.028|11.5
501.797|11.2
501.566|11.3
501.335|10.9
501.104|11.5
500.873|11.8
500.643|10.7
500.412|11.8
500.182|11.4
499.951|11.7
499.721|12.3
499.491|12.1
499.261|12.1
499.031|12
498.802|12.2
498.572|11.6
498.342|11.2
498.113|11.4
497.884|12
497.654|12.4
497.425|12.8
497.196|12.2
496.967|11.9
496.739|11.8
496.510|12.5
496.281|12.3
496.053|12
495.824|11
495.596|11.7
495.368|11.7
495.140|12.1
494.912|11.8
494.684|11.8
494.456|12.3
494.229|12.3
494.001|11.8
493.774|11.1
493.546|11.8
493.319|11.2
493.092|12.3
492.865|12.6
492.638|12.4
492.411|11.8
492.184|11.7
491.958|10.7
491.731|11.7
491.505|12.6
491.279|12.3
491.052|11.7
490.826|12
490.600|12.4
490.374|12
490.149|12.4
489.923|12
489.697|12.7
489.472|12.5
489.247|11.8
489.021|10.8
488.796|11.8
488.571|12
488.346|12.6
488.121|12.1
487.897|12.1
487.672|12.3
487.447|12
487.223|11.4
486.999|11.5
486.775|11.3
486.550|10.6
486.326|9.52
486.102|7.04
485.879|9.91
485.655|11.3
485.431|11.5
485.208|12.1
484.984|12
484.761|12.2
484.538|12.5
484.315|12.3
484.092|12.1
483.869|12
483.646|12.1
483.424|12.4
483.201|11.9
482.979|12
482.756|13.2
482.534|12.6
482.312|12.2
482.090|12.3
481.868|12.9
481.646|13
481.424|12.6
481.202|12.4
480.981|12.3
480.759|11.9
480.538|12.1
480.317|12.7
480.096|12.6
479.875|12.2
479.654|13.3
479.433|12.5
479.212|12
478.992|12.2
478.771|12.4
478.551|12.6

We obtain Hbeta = 0.27 nm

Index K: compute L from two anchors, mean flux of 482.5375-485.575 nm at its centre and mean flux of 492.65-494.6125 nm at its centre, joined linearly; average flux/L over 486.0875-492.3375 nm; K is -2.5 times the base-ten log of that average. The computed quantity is 0.032 mag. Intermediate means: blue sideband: 12.2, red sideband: 11.9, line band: 11.7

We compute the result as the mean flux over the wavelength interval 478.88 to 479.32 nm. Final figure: 12.1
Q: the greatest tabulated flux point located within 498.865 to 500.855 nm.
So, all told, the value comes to 12.3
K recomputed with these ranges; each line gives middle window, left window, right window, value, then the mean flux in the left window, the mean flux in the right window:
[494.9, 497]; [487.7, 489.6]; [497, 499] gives 0.01 mag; 12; 12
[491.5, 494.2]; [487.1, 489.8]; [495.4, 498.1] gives 0.02 mag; 12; 12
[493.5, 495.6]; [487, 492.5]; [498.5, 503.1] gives 0.00 mag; 12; 11.7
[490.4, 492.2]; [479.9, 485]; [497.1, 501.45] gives 0.01 mag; 12.4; 11.8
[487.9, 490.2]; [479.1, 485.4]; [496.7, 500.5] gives 0.01 mag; 12.4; 11.9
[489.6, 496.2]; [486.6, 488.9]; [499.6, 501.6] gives -0.02 mag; 11.9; 11.5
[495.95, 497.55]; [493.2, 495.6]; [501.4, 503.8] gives -0.04 mag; 11.8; 11.6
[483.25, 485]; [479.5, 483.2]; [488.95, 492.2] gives 0.01 mag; 12.5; 12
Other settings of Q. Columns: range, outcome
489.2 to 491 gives 12.7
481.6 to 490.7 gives 13.2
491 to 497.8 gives 12.8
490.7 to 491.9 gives 12.6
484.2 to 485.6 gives 12.5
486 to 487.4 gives 11.5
